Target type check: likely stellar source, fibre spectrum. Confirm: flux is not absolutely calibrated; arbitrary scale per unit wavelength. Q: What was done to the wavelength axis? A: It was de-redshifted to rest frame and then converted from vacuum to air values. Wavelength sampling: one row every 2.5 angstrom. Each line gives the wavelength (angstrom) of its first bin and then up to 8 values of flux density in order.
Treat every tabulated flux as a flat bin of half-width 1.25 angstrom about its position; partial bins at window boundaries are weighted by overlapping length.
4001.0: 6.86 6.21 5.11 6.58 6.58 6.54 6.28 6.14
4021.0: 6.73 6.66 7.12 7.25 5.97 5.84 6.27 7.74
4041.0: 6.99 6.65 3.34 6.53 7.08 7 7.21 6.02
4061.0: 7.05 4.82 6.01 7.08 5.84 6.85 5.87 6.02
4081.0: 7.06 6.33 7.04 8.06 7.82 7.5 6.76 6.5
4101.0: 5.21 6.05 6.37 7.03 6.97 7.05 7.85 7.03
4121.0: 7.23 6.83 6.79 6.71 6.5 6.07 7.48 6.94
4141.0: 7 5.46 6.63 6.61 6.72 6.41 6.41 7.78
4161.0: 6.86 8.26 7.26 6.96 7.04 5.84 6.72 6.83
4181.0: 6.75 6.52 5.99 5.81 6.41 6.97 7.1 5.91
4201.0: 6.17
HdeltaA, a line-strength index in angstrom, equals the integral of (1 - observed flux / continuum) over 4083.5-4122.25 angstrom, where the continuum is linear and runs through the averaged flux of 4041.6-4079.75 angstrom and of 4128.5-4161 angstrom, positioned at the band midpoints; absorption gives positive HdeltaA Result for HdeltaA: -2.92 angstrom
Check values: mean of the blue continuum 6.24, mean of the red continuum 6.68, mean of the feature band 6.94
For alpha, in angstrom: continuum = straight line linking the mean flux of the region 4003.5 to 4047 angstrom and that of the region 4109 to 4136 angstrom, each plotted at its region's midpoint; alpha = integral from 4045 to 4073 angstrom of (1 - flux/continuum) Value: 1.42 angstrom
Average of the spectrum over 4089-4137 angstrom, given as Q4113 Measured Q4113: 6.84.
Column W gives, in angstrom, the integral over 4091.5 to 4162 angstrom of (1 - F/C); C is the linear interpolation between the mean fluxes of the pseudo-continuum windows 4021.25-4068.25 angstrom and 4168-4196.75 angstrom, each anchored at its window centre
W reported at -2.6 angstrom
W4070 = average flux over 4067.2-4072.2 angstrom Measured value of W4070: 6.46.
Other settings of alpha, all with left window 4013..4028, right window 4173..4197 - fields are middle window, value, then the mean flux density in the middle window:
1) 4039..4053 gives 0.7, 6.25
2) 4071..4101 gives -0.9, 6.78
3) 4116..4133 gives -0.9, 6.89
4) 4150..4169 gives -1.7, 7.09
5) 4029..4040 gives 0.1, 6.52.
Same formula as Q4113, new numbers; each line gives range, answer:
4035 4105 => 6.53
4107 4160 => 6.83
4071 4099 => 6.86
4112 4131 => 7.03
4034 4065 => 6.38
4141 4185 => 6.77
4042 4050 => 5.6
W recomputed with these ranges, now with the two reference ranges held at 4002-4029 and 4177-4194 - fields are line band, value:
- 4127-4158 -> -0.76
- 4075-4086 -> 0.07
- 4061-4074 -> 0.58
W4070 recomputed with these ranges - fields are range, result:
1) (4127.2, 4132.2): 6.61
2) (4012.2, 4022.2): 6.42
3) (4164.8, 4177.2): 6.76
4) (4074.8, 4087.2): 6.46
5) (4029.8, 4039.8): 6.46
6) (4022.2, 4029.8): 7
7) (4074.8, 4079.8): 5.96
